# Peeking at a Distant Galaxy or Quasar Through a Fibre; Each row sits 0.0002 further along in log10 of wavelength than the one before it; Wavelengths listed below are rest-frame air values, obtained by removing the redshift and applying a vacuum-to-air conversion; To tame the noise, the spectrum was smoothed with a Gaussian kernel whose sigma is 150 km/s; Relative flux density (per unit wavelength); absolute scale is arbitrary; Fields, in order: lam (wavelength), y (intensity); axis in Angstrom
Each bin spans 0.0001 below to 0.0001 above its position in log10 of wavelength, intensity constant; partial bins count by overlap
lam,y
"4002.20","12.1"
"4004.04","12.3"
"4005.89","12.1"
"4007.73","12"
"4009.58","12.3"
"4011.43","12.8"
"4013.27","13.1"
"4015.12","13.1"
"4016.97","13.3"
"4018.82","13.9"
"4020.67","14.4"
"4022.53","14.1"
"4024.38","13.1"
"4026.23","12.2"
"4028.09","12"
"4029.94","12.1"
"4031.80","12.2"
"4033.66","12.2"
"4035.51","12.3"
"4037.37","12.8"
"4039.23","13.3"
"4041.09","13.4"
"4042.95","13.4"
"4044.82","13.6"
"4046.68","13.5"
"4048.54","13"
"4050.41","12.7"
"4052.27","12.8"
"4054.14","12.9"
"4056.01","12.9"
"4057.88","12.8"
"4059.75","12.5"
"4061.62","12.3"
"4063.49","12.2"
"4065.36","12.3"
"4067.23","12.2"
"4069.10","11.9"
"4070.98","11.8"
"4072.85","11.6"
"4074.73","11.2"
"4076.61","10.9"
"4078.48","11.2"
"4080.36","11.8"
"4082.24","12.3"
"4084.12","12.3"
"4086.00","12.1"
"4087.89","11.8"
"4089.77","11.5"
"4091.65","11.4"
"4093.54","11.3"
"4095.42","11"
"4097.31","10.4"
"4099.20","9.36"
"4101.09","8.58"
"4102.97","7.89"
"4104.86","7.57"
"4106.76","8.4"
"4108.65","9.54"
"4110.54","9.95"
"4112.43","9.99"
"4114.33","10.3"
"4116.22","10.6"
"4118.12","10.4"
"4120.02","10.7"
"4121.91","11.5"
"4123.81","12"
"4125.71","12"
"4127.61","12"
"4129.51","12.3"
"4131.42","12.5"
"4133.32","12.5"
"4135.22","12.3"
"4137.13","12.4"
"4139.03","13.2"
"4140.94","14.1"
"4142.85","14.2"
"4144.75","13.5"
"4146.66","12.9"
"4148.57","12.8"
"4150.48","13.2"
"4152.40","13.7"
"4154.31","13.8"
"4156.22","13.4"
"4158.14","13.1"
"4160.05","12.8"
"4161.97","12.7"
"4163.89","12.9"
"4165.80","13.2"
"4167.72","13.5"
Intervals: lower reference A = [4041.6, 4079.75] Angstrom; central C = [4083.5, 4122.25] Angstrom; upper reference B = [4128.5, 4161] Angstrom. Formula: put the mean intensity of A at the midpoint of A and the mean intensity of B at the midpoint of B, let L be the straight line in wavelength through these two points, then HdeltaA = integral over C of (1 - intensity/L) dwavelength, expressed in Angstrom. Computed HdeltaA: 7.5 Angstrom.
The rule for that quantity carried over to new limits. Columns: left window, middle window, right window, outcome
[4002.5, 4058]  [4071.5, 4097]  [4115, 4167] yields 2.41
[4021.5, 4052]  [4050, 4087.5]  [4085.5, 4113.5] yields -2.34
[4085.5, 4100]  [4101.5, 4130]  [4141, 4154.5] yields 4.33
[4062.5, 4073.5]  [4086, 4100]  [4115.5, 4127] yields 0.72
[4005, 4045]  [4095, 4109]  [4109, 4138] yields 3.25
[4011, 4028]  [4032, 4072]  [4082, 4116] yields -2.13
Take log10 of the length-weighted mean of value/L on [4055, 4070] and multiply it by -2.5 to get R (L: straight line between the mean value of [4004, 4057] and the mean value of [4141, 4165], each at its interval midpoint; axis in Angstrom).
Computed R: 0.052 mag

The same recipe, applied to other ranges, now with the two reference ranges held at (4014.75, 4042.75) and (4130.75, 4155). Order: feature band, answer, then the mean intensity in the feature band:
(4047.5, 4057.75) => 0.013 mag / 12.9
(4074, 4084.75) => 0.128 mag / 11.6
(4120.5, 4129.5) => 0.110 mag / 11.9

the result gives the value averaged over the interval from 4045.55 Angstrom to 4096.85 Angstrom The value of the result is 12.1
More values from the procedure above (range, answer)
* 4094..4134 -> 10.5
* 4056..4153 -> 11.6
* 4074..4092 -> 11.7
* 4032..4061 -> 12.9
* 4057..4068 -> 12.4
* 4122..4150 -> 12.7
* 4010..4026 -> 13.4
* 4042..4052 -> 13.2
